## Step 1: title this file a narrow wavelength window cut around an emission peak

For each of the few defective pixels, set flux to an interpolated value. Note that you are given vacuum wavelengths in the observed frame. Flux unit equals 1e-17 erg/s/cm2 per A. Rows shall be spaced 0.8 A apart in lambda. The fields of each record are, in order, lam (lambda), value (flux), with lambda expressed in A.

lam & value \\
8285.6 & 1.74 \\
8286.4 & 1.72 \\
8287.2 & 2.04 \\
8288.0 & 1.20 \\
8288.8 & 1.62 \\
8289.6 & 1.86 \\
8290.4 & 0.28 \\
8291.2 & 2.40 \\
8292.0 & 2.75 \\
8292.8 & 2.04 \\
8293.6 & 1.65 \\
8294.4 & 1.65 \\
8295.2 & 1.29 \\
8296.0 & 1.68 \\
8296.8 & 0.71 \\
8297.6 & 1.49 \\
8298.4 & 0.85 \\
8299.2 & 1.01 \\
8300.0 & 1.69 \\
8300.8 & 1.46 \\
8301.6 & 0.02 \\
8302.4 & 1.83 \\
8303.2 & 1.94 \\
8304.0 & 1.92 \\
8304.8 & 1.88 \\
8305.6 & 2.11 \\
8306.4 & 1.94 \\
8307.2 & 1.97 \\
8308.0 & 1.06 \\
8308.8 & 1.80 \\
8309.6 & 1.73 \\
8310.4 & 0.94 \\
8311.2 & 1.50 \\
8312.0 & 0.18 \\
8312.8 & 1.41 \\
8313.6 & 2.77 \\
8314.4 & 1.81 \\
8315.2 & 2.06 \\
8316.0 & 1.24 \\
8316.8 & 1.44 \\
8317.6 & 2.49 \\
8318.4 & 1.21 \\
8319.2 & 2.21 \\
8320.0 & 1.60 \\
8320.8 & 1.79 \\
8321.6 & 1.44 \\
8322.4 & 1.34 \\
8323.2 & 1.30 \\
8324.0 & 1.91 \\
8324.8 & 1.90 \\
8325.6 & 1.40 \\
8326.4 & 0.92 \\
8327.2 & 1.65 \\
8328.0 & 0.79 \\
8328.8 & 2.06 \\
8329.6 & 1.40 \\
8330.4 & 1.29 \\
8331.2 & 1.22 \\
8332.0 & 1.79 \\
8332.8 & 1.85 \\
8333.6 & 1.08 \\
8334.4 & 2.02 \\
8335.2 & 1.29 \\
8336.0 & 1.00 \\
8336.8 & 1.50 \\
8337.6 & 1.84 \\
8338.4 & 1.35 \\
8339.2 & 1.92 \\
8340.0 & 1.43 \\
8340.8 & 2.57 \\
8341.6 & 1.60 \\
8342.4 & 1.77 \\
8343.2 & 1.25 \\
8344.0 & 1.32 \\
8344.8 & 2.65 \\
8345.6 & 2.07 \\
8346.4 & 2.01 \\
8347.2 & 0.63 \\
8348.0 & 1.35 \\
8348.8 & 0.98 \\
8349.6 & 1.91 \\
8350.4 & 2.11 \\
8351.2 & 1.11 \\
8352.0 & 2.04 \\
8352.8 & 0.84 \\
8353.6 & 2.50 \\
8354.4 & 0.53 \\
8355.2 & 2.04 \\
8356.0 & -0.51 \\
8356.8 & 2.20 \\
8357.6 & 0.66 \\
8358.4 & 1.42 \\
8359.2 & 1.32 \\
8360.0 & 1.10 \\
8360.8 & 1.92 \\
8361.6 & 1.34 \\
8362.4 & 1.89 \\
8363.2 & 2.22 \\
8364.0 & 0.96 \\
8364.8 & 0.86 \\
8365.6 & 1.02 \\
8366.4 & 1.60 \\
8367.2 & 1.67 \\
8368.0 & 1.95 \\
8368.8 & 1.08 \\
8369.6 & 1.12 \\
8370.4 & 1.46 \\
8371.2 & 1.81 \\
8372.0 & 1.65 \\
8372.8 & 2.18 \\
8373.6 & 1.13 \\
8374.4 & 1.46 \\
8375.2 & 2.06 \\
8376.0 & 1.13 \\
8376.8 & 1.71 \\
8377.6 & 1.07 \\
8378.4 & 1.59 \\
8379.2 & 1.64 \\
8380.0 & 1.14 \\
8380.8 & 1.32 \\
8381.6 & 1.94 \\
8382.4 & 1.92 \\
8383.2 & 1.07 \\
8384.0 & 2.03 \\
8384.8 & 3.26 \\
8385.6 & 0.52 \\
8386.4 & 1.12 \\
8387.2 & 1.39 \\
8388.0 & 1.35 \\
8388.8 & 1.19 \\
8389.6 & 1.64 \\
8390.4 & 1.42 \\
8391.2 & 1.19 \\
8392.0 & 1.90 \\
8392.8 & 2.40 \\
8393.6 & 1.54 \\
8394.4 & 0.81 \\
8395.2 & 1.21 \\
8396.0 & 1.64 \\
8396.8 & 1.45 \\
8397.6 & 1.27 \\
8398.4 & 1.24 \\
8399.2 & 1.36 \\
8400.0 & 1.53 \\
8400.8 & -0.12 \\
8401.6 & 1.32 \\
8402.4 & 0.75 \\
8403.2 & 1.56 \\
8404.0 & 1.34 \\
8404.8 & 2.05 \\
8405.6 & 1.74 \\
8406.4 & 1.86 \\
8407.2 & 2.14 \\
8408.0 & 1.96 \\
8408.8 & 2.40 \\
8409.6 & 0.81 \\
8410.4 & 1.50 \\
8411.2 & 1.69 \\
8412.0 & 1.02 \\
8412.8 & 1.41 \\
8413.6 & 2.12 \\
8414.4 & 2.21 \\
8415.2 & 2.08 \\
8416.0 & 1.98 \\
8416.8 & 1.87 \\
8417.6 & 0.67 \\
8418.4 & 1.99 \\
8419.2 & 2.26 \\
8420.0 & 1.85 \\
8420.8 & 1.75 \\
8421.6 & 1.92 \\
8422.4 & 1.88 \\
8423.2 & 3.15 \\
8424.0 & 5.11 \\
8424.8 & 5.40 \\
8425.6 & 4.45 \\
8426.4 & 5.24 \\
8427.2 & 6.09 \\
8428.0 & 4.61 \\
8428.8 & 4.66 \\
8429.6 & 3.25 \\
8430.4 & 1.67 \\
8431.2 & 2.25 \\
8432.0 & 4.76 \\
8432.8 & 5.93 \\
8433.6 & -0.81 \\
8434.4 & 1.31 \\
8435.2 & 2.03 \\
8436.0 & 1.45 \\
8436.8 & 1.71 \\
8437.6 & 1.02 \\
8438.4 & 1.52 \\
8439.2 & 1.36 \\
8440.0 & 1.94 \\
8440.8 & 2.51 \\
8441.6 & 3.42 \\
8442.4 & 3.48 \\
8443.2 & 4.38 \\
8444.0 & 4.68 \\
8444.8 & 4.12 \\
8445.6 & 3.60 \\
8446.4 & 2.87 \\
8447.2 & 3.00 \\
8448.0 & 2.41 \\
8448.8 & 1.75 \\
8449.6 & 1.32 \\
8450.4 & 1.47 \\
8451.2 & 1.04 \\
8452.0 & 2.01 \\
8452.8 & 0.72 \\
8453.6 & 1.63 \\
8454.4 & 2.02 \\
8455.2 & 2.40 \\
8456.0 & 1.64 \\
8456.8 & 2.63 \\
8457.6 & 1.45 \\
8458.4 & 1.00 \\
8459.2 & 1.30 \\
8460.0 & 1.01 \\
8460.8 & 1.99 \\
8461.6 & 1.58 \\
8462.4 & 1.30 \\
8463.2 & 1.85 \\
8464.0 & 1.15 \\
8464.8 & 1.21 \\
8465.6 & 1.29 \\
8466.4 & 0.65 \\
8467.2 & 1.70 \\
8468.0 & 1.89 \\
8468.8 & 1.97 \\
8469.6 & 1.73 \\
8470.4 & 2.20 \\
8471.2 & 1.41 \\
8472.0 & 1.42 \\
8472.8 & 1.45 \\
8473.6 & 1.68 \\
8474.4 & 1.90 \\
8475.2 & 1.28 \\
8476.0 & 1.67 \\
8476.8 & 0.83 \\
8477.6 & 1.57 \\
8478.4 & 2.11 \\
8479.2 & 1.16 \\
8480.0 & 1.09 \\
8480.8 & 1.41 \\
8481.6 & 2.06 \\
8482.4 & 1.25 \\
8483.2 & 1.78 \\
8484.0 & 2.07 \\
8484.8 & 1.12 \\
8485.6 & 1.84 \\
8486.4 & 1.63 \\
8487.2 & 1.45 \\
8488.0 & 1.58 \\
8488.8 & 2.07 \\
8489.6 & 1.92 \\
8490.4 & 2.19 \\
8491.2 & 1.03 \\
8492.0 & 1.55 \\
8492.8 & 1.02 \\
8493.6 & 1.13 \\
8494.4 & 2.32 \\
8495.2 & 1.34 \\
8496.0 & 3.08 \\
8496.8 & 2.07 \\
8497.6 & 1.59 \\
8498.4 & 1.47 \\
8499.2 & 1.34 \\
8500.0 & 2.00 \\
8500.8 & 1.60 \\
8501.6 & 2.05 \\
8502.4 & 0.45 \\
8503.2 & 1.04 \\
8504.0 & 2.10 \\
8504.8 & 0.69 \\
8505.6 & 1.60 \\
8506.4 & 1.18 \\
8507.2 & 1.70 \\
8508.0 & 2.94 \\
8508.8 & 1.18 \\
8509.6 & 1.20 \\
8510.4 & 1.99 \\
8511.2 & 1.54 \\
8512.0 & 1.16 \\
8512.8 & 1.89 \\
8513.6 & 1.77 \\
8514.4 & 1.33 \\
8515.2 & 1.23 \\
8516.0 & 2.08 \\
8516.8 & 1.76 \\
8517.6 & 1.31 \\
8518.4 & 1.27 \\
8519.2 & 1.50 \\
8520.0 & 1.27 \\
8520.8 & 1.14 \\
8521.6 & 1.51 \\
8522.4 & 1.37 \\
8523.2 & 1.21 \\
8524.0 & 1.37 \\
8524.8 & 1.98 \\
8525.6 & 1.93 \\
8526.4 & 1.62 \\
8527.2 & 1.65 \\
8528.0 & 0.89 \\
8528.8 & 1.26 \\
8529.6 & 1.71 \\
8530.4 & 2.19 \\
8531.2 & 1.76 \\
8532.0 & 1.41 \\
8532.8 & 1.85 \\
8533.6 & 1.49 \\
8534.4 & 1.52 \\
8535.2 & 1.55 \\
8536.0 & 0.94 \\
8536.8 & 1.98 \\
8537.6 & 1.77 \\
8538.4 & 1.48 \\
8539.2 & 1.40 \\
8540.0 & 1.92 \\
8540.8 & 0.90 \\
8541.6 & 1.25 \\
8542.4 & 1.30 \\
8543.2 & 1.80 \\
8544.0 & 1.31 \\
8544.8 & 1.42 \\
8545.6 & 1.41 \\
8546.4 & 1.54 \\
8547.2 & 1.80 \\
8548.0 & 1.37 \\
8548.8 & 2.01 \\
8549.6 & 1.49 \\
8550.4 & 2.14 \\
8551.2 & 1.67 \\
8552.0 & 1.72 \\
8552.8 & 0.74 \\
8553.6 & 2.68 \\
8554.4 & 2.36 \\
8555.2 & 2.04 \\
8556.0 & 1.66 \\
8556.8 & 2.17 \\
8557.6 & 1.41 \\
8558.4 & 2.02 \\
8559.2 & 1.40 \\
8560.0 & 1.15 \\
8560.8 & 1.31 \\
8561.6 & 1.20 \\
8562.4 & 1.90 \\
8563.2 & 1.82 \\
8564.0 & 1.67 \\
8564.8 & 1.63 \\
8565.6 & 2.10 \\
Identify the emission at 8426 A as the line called [S II] 6716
